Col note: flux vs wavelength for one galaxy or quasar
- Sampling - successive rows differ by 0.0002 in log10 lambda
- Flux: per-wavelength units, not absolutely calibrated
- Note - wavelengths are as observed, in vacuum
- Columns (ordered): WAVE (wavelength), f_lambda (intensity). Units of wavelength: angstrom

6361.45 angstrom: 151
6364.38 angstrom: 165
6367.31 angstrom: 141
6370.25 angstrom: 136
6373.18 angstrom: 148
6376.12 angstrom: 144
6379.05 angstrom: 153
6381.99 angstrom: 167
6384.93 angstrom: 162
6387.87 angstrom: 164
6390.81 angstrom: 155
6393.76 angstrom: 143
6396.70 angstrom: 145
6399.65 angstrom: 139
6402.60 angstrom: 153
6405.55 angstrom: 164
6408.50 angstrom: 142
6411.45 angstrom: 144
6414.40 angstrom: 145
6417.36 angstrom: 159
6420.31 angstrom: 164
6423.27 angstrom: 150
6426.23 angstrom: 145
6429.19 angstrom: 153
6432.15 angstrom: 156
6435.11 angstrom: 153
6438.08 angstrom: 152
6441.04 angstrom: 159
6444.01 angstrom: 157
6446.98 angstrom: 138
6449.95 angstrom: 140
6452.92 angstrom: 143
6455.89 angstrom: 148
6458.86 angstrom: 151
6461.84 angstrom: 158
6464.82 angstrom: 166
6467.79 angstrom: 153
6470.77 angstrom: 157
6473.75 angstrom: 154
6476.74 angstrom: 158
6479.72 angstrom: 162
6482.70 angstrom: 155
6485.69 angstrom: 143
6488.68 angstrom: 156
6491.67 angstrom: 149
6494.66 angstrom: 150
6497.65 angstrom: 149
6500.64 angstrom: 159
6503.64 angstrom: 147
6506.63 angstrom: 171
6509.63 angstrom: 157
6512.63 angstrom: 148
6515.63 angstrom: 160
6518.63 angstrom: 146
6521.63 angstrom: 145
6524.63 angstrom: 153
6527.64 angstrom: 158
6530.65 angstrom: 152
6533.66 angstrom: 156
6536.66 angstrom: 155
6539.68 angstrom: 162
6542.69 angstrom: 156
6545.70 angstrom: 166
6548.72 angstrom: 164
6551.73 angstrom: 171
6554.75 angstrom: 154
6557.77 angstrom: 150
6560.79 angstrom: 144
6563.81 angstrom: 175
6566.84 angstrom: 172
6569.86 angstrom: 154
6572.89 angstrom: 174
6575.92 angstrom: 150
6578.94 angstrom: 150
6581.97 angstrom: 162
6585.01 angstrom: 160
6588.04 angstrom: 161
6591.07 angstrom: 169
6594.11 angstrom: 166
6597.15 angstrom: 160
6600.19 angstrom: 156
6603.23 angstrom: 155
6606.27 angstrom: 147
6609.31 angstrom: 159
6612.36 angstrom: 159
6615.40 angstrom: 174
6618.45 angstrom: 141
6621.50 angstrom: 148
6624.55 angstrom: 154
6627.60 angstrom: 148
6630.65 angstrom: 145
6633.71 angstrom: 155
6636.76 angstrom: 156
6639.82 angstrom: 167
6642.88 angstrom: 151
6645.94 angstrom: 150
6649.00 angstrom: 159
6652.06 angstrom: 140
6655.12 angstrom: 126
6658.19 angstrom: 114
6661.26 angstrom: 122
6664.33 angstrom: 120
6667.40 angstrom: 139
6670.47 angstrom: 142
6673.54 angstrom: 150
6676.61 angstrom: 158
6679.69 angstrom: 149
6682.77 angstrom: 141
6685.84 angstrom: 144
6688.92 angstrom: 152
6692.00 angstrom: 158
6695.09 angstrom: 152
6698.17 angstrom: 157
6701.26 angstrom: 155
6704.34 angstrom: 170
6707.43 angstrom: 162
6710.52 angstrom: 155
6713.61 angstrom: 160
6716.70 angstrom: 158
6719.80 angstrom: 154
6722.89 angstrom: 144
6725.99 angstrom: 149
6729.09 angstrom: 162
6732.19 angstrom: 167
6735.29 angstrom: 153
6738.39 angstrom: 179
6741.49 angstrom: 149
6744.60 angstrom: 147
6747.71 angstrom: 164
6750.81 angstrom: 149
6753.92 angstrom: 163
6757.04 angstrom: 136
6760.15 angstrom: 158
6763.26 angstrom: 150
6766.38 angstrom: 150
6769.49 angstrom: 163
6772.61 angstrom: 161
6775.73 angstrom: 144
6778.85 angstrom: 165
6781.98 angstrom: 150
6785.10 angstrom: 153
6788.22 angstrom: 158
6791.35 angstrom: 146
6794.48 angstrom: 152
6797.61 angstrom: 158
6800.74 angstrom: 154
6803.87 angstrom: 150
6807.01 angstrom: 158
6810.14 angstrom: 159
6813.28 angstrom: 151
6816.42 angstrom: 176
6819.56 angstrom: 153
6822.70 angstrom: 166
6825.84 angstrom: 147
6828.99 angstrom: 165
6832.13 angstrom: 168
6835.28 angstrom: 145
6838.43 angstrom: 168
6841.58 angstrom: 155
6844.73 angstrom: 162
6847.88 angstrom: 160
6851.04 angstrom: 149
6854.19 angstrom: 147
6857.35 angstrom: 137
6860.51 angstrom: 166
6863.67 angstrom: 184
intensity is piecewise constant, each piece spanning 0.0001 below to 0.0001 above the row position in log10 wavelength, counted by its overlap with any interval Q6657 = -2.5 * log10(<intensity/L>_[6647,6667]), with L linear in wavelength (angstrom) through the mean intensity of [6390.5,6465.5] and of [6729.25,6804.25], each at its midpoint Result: 0.17 mag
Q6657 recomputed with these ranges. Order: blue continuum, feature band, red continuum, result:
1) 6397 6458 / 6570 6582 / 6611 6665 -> -0.08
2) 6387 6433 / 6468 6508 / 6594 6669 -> -0.03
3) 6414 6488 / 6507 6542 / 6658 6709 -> -0.02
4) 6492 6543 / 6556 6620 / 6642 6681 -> -0.08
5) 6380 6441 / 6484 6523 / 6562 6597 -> 0.04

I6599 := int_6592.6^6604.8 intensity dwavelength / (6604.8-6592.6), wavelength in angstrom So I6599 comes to 159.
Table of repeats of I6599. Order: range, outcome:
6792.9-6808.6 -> 154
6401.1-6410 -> 153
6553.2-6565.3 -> 156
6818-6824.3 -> 160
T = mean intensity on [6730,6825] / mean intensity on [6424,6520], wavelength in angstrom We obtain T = 1.02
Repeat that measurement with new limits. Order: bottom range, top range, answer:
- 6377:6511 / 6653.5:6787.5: 0.99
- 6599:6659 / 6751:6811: 1.02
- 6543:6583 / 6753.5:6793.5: 0.96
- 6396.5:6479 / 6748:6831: 1.02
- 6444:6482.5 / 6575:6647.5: 1.02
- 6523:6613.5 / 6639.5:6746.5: 0.94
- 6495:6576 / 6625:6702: 0.93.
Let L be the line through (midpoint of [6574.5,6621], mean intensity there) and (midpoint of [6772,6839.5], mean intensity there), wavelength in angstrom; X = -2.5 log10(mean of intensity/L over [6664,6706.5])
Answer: 0.050 mag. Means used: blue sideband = 158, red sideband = 157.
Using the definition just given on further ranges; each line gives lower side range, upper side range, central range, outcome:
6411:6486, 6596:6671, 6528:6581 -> -0.07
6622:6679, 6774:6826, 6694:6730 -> -0.05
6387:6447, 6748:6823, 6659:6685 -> 0.11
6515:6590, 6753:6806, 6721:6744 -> -0.02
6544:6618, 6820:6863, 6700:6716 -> -0.01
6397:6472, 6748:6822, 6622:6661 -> 0.05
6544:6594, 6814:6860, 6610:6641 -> 0.04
